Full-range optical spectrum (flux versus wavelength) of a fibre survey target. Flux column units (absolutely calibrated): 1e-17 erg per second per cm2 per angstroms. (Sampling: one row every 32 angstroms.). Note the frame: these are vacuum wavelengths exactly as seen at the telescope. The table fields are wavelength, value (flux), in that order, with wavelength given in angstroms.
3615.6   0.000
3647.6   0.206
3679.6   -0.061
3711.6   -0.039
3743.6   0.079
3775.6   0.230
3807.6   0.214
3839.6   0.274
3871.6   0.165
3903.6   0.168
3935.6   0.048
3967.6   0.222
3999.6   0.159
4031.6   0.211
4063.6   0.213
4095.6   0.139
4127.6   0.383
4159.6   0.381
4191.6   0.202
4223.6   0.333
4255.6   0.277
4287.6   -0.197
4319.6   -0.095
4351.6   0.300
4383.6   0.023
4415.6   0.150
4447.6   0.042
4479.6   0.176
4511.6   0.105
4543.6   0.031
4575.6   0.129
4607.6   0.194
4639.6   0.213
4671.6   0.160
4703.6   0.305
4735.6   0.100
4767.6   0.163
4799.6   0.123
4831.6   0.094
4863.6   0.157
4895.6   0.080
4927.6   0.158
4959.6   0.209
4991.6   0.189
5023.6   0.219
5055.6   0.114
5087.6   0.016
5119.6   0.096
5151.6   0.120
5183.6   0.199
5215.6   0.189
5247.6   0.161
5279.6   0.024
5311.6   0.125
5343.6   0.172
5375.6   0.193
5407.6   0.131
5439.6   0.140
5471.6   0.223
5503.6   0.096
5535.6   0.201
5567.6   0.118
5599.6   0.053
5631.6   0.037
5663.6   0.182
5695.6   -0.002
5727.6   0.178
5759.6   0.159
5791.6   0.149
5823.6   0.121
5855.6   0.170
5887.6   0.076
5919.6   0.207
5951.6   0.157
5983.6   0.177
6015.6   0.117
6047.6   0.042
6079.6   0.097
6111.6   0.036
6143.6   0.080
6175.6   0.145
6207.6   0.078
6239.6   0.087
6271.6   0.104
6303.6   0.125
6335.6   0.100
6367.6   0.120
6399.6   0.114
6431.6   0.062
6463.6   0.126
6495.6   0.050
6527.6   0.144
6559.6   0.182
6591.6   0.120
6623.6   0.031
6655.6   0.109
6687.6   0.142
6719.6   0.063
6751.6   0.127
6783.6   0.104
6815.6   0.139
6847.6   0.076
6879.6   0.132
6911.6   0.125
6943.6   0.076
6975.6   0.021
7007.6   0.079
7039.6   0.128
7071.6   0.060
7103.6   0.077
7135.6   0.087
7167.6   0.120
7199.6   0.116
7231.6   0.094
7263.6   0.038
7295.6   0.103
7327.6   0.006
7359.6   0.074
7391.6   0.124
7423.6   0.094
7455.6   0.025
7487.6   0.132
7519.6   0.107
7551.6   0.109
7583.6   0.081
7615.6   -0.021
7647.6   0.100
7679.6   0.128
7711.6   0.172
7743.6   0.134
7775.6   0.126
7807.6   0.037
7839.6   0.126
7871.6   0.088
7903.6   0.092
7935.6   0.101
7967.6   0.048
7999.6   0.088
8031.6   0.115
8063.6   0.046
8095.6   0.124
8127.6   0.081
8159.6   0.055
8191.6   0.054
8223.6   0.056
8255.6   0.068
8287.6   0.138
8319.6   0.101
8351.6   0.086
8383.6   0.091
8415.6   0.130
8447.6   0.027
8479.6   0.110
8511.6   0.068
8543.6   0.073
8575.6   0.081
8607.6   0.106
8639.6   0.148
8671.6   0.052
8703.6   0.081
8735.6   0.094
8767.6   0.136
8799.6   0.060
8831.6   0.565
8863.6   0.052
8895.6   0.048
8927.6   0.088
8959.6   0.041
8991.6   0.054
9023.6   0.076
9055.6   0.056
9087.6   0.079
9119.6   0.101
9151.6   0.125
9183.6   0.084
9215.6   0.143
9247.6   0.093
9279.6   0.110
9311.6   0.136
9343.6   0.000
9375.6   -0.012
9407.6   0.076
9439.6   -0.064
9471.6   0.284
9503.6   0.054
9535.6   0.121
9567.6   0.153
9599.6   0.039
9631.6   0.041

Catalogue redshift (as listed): 1.367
